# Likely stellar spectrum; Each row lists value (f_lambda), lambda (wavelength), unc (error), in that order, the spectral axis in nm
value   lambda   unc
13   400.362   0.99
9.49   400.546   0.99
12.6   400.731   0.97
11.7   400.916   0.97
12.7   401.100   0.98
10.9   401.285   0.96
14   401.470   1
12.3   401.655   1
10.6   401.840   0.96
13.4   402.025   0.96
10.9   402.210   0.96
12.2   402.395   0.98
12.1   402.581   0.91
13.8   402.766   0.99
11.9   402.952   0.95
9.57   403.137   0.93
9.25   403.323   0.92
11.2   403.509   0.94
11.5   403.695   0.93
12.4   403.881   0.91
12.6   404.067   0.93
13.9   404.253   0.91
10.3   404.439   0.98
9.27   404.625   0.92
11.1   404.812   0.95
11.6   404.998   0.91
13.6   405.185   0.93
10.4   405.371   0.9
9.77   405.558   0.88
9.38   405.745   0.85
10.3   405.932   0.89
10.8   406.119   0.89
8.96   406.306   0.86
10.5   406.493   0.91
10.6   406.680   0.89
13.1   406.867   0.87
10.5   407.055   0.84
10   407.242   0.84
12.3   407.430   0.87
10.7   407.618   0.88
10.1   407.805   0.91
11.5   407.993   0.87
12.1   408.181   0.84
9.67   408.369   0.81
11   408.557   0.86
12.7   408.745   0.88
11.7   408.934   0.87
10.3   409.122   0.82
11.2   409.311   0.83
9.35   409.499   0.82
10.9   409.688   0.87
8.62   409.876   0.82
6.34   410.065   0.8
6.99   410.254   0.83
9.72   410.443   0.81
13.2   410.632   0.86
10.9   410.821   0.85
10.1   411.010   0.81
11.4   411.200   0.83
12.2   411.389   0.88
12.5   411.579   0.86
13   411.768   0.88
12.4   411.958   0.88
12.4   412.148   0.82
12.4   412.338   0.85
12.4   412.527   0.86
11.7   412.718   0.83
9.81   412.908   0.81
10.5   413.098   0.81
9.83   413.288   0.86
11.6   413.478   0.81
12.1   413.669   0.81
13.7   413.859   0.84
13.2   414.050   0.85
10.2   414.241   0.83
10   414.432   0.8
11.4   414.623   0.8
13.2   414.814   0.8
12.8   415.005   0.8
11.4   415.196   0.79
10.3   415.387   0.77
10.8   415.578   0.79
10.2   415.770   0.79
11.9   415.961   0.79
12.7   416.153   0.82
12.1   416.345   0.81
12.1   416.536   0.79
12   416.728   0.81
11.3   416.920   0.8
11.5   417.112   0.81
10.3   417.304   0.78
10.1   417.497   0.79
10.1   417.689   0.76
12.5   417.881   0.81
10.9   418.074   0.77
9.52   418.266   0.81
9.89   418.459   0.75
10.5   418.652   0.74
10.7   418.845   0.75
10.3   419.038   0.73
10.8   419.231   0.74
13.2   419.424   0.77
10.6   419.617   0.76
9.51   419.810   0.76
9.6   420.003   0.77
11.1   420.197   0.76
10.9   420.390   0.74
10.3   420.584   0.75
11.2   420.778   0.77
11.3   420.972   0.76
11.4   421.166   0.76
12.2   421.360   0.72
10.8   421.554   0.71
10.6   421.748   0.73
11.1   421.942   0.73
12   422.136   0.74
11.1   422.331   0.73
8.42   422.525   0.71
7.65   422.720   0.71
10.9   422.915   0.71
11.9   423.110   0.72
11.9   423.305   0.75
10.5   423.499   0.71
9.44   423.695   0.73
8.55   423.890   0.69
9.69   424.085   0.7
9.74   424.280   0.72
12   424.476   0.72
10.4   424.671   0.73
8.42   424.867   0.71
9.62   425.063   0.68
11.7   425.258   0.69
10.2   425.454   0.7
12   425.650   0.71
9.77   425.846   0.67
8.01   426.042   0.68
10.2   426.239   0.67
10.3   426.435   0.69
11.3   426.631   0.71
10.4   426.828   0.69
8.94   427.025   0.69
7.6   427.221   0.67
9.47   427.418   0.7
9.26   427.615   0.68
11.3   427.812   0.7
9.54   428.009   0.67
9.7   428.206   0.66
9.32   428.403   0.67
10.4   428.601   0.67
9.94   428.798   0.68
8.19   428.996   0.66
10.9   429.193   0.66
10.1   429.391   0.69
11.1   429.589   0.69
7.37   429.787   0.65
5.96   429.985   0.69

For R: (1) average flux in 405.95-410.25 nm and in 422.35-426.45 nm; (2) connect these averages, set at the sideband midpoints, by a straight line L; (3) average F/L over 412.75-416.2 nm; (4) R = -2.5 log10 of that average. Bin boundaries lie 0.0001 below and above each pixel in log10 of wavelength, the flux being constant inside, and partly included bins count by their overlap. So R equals -0.11 mag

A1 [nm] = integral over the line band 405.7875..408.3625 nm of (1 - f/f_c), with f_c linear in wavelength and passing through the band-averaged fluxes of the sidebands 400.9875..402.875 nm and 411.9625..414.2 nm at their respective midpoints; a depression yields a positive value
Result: 0.26 nm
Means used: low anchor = 12.3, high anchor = 11.8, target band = 10.8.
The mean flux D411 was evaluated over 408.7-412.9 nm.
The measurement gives 11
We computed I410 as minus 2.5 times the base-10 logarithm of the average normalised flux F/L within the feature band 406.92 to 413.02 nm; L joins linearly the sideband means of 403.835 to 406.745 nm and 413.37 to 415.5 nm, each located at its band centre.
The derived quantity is 0.041 mag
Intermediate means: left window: 10.9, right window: 11.8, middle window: 11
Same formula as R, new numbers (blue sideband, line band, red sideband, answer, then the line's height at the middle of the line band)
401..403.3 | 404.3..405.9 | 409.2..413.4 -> 0.081 mag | 11.6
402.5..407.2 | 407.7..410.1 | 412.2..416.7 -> 0.079 mag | 11.3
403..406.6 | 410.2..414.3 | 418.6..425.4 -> -0.076 mag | 10.7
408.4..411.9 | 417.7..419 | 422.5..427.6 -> -0.034 mag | 10.3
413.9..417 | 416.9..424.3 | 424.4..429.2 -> 0.024 mag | 10.9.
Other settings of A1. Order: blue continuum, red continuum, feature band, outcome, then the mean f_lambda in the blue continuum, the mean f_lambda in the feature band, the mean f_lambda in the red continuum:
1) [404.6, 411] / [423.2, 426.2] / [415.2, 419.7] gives -0.32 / 10.6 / 11.1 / 10.1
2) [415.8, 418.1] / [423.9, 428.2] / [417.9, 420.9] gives 0.10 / 11.4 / 10.7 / 9.96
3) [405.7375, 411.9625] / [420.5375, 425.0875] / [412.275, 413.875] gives -0.12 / 10.7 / 11.4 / 10.5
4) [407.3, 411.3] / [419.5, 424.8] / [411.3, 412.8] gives -0.27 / 10.5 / 12.4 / 10.5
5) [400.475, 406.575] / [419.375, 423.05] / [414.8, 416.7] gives -0.14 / 11.4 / 11.7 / 10.7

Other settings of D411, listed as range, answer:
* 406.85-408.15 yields 11.1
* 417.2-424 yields 10.6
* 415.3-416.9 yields 11.5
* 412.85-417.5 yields 11.4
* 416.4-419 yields 10.9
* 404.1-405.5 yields 11.5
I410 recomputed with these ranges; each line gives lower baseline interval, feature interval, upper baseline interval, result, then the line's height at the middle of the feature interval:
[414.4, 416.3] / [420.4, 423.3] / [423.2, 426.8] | -0.02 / 10.6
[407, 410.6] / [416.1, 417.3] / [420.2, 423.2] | -0.11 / 10.6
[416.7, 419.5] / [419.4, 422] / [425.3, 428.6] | -0.04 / 10.6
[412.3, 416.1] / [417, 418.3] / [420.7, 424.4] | 0.03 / 11.1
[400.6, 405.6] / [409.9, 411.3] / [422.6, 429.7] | 0.14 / 11.1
